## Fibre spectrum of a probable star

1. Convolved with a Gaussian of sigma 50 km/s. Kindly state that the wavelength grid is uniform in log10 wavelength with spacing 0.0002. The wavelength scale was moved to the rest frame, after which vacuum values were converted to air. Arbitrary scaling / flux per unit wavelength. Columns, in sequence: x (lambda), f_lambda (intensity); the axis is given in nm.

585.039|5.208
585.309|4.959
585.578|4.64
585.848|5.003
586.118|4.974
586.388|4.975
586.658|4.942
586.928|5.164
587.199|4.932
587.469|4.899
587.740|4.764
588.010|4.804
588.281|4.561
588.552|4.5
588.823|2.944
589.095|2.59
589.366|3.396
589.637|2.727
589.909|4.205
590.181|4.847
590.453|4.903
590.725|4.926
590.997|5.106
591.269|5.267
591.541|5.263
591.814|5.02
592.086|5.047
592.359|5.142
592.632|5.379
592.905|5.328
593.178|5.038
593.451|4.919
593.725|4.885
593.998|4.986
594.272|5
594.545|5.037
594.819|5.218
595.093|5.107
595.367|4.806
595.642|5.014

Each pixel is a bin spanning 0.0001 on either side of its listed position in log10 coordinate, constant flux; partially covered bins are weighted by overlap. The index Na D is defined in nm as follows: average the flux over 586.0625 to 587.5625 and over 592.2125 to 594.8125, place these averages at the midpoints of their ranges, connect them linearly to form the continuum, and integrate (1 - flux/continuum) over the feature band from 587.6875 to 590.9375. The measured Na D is 0.59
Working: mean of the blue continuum 4.98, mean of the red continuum 5.09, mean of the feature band 4.1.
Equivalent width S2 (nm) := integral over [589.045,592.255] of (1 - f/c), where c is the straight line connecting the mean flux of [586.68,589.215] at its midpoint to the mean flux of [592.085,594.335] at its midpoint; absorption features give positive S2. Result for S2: 0.18 nm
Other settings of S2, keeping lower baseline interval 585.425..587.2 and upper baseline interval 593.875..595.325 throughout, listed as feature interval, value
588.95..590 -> 0.379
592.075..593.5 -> -0.038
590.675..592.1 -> -0.031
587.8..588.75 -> 0.086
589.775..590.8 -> 0.059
